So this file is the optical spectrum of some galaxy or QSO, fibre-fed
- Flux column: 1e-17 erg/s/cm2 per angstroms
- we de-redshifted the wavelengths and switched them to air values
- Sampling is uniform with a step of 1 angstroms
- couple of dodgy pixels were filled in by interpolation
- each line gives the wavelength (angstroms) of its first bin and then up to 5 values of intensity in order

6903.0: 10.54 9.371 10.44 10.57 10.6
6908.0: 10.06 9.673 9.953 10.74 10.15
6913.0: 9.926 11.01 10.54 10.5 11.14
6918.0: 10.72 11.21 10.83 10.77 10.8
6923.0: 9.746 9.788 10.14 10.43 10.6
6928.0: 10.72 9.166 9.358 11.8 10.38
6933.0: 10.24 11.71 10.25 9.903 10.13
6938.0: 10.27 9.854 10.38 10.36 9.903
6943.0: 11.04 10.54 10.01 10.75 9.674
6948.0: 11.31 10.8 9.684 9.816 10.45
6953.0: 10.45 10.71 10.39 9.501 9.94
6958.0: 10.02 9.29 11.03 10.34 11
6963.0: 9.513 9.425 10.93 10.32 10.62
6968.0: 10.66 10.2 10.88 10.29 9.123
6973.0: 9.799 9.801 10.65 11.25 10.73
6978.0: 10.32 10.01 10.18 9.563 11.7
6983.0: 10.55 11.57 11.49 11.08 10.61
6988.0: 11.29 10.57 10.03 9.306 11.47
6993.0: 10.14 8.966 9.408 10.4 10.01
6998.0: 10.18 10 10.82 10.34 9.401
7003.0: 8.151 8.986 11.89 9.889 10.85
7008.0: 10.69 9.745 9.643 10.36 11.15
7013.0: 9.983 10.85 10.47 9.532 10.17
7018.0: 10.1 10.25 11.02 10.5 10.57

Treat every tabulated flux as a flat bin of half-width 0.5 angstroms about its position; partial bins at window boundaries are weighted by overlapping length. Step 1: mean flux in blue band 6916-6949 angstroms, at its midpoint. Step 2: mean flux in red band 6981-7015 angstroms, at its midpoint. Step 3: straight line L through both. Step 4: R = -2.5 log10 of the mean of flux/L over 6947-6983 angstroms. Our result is 0.01 mag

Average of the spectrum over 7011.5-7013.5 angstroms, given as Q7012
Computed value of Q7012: 10.6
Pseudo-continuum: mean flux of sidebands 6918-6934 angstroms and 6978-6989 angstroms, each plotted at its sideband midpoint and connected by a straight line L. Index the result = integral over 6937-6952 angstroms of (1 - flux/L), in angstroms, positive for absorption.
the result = 0.34 angstroms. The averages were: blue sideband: 10.4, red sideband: 10.8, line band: 10.3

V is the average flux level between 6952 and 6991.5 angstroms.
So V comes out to 10.4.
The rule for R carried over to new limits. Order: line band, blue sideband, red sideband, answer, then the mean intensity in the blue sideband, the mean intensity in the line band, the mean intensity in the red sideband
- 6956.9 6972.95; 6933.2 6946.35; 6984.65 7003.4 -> 0.008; 10.4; 10.2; 10.2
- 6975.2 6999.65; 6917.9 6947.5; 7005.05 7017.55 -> -0.011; 10.4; 10.5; 10.3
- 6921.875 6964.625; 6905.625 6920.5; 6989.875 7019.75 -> 0.012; 10.5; 10.3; 10.1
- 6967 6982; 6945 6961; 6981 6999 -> 0.008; 10.2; 10.3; 10.5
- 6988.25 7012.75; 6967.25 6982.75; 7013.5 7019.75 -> 0.020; 10.4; 10.1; 10.3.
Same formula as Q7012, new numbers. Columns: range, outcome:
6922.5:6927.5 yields 10.1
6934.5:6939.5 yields 10.1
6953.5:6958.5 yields 10.1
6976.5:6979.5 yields 10.4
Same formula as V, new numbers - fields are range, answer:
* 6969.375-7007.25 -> 10.3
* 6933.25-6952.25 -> 10.4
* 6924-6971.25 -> 10.3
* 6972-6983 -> 10.3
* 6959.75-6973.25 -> 10.3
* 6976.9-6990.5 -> 10.7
